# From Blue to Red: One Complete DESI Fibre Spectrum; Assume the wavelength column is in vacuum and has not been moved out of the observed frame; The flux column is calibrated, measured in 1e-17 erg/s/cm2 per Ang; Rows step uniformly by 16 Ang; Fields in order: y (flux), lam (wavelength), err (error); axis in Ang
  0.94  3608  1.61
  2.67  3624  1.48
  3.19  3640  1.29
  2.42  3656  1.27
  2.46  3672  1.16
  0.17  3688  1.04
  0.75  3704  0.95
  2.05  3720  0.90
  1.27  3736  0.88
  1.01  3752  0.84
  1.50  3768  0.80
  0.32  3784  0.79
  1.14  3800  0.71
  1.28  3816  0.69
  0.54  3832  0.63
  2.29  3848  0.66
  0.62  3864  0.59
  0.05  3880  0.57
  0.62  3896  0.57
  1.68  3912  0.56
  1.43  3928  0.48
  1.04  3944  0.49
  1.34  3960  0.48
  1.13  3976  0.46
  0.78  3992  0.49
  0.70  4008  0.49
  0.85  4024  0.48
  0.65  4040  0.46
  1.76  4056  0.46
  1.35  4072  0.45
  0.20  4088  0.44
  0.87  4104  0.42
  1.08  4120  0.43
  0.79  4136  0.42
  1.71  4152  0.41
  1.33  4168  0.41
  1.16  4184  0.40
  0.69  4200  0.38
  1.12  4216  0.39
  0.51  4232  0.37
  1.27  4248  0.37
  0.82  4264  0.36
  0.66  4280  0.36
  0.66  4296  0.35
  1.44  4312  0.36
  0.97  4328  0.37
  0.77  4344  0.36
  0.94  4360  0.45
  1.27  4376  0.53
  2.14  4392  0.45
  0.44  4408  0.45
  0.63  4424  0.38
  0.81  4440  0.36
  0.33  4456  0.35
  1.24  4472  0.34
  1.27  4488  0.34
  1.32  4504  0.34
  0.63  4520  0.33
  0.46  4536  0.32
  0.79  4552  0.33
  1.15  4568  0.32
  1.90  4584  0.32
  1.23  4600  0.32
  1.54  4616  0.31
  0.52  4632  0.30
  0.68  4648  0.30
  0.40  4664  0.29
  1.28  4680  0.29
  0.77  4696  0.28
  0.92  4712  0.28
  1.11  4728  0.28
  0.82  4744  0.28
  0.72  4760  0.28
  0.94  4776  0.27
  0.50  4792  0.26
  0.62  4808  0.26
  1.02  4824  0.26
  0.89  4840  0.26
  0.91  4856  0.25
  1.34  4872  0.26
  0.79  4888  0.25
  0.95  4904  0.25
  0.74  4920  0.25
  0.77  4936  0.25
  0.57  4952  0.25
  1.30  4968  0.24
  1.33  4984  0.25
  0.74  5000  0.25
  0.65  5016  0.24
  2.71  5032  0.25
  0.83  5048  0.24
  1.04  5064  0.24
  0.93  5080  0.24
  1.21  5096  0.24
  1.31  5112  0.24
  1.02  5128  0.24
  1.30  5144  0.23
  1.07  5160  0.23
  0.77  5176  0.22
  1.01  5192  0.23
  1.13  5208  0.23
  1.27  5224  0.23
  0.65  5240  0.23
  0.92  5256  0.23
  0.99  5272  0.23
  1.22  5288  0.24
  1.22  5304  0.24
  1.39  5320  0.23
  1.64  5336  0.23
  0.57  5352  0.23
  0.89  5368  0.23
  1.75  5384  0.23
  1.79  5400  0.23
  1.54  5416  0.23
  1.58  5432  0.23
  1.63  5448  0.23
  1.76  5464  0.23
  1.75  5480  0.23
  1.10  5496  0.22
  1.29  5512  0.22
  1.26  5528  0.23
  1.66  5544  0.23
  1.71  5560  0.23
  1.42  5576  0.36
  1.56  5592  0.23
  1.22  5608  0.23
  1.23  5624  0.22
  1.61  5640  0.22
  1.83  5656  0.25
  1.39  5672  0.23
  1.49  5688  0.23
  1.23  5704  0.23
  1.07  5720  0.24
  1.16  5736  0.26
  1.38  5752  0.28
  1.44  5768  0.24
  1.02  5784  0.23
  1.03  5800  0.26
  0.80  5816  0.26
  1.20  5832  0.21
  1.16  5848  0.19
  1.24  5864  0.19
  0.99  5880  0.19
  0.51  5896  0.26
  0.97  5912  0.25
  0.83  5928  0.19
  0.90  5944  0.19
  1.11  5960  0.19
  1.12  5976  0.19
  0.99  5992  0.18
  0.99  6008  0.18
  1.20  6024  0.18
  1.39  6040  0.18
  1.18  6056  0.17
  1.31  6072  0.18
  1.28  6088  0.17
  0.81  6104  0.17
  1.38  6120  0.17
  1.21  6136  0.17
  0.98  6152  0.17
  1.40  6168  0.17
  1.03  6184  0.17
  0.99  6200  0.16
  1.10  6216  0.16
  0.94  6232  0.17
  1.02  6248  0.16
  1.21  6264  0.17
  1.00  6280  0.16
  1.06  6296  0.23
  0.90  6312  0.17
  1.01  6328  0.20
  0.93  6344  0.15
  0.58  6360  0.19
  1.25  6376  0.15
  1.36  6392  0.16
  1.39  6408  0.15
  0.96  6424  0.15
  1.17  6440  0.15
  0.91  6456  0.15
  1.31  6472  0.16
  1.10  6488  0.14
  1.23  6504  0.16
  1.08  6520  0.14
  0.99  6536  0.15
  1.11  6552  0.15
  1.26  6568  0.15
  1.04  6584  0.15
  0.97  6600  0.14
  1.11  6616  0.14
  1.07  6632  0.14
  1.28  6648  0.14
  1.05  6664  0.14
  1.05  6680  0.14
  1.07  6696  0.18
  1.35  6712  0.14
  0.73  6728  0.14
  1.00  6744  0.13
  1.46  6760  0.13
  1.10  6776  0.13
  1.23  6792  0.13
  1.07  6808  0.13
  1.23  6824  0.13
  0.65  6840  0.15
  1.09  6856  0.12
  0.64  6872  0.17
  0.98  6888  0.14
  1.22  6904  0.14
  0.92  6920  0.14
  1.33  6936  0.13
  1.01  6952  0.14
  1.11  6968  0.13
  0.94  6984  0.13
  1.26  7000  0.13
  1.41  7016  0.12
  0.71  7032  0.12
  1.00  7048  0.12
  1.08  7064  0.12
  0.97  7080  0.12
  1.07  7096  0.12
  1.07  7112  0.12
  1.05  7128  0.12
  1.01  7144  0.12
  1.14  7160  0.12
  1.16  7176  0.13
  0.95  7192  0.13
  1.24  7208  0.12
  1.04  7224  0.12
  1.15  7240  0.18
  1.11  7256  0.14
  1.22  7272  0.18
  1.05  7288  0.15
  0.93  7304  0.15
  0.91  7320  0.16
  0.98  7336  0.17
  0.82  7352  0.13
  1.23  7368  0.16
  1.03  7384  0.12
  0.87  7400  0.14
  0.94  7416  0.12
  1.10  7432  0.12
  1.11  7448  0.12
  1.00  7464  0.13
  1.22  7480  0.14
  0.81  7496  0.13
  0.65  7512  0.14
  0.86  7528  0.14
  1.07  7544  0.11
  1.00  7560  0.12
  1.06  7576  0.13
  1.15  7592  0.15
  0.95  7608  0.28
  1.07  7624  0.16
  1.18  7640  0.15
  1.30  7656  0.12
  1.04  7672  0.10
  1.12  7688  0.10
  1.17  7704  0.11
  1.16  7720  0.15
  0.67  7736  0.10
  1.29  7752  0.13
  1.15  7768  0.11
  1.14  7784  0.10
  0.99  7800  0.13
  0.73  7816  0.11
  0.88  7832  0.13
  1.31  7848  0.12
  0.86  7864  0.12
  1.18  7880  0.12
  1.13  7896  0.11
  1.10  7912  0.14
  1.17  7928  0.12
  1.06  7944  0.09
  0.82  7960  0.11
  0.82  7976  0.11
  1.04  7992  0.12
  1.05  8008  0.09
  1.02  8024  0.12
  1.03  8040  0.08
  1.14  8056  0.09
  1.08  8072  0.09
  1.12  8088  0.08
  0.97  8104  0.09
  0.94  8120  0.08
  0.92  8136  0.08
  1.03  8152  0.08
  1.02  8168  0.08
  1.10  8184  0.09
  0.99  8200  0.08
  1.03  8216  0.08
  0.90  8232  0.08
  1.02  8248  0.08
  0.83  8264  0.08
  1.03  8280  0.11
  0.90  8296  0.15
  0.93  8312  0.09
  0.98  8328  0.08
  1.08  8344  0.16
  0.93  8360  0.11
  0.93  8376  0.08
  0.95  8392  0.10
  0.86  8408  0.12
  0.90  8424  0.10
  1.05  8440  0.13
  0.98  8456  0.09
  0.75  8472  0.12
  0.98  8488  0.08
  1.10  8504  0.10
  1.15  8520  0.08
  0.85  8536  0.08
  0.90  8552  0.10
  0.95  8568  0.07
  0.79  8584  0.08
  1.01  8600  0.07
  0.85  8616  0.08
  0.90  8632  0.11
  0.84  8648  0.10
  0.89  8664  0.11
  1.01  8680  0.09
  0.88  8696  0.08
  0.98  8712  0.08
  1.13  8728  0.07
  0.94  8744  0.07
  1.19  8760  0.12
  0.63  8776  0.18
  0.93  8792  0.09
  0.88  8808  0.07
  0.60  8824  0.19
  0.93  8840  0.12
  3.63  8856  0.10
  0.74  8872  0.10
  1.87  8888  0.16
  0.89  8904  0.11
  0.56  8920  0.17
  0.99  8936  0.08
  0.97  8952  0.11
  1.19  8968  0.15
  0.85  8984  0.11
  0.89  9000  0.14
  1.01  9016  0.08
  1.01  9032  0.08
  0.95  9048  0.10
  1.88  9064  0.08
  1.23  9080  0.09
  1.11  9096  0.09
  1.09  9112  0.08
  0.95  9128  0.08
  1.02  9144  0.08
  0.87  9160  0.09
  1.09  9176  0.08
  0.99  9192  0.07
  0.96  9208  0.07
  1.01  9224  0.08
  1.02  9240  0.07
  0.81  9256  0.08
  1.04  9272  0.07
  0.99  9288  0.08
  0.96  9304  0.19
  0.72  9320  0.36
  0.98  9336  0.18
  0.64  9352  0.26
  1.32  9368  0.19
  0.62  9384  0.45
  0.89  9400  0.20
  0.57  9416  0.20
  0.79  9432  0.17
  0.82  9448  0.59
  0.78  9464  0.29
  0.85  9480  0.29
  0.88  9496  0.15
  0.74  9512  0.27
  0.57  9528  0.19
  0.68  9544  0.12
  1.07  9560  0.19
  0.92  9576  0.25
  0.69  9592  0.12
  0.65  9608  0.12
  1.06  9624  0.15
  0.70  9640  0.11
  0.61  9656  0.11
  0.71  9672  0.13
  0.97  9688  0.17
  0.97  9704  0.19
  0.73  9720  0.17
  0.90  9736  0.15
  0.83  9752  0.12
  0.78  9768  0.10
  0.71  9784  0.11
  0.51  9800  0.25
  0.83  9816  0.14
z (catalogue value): 0.349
